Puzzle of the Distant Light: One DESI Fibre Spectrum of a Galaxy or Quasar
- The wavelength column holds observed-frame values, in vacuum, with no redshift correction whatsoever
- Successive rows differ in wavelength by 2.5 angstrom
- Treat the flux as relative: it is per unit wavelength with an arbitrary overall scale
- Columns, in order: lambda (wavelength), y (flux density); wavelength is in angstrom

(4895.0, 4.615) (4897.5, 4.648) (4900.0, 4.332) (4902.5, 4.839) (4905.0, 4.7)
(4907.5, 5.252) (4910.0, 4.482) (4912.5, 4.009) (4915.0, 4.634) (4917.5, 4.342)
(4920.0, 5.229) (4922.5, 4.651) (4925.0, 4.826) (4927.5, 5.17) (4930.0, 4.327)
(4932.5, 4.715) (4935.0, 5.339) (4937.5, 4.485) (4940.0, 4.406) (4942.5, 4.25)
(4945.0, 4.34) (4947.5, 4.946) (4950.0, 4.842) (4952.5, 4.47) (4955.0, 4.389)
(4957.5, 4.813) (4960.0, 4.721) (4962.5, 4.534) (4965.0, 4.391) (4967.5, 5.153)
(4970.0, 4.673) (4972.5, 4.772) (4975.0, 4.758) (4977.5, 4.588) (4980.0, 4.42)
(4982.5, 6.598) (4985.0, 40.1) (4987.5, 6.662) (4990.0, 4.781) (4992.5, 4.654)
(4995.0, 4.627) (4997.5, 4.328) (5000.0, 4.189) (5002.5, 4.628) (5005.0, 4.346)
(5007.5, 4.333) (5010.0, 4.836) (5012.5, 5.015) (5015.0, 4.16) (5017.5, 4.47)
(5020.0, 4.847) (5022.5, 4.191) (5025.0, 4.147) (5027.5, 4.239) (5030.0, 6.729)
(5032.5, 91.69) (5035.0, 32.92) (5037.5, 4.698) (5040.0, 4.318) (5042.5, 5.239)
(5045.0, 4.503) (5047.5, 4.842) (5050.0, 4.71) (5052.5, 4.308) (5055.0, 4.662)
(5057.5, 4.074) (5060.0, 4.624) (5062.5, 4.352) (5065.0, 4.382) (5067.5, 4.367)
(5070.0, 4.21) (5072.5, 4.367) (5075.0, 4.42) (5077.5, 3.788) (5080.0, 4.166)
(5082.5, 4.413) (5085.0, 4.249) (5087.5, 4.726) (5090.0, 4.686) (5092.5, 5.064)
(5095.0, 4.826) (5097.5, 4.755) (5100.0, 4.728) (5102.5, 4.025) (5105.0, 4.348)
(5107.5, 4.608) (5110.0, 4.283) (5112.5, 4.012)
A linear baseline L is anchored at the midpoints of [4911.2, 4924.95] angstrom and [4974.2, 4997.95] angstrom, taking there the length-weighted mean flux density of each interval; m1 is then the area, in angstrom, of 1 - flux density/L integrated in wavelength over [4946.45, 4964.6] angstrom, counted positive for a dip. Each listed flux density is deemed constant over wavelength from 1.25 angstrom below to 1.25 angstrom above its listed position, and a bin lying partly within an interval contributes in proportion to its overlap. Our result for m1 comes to 5.8 angstrom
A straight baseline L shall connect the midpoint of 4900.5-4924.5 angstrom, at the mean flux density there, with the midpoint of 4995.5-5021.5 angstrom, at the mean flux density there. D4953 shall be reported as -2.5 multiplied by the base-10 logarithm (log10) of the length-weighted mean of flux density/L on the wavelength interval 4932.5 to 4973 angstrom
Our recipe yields -0.01 mag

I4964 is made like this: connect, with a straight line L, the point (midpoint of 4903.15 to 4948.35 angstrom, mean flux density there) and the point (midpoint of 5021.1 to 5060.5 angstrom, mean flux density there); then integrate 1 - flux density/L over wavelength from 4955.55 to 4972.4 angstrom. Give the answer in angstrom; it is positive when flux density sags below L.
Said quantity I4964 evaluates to 5.7 angstrom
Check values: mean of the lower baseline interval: 4.67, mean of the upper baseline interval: 12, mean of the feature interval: 4.7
